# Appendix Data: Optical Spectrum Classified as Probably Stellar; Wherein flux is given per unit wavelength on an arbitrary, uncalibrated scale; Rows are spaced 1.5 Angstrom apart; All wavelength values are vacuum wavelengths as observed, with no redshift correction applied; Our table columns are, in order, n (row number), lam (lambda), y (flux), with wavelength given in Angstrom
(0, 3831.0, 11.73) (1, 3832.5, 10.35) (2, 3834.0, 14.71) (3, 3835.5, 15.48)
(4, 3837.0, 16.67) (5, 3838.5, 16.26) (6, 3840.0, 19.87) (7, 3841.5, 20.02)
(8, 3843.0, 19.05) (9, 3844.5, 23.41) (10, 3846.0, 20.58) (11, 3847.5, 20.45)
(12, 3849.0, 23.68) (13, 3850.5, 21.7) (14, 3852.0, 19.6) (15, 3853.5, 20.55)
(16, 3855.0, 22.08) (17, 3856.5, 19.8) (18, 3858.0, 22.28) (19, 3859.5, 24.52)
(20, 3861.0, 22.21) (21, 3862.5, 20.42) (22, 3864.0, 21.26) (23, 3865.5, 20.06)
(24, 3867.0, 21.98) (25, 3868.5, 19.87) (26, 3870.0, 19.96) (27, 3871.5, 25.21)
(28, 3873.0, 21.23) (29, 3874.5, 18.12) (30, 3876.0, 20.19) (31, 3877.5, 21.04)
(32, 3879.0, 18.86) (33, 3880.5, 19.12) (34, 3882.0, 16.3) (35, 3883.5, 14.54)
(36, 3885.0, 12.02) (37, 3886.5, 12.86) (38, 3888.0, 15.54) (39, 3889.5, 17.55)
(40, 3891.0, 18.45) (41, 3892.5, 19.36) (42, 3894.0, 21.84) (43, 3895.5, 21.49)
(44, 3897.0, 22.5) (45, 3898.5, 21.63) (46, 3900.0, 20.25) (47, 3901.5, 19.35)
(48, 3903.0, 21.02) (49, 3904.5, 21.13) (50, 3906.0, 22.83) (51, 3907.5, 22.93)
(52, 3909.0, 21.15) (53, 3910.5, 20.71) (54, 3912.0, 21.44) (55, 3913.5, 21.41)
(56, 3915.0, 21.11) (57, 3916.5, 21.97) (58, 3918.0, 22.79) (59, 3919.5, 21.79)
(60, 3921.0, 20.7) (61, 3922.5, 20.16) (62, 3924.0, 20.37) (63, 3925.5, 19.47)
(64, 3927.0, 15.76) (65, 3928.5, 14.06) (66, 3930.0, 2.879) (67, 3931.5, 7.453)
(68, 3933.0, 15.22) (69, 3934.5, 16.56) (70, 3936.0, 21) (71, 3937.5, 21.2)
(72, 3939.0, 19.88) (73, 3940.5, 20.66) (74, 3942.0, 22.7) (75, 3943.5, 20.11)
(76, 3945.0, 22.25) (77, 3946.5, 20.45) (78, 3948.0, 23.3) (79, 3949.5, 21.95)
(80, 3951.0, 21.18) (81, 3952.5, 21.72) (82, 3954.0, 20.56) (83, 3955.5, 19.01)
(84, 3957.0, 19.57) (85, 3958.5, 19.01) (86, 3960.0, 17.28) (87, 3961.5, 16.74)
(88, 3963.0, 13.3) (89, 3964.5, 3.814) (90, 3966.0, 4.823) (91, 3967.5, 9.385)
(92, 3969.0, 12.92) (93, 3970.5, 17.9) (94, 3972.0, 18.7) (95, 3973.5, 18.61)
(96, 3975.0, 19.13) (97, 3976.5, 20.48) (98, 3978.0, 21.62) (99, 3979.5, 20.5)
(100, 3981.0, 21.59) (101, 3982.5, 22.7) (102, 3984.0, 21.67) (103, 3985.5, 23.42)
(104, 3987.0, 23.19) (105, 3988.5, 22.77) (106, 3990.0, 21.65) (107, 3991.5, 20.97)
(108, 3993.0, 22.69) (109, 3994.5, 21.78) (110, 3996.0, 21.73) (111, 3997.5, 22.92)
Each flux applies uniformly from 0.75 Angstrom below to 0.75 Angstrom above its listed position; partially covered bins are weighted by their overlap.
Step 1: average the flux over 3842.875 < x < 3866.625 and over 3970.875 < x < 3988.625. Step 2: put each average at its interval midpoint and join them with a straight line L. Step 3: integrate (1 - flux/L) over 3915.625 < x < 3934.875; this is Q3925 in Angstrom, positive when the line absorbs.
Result 3.93 Angstrom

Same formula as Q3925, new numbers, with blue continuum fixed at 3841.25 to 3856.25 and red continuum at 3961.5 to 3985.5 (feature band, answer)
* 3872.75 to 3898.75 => 1.9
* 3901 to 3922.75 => -2.9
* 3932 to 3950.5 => -2.5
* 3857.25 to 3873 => -0.9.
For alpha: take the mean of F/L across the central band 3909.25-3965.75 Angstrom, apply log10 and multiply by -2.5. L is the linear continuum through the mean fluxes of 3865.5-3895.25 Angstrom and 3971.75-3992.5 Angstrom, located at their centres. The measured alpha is 0.09 mag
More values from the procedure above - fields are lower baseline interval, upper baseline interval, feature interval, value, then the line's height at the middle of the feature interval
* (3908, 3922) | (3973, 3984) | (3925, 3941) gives 0.33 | 21.3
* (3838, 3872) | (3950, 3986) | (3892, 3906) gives -0.07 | 19.8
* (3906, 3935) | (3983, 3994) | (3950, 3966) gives 0.22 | 20.6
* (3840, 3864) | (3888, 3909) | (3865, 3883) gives 0.05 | 21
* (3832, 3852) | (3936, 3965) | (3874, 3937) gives 0.02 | 19.1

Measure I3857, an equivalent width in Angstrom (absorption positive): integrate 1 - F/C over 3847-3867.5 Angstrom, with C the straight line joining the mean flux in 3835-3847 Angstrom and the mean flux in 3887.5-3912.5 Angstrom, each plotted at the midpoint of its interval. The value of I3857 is -2.14 Angstrom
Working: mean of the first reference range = 19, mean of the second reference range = 20.6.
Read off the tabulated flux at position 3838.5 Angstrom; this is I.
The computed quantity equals 16.26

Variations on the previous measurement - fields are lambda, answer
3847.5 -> 20.45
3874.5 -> 18.12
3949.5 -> 21.95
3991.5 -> 20.97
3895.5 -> 21.49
